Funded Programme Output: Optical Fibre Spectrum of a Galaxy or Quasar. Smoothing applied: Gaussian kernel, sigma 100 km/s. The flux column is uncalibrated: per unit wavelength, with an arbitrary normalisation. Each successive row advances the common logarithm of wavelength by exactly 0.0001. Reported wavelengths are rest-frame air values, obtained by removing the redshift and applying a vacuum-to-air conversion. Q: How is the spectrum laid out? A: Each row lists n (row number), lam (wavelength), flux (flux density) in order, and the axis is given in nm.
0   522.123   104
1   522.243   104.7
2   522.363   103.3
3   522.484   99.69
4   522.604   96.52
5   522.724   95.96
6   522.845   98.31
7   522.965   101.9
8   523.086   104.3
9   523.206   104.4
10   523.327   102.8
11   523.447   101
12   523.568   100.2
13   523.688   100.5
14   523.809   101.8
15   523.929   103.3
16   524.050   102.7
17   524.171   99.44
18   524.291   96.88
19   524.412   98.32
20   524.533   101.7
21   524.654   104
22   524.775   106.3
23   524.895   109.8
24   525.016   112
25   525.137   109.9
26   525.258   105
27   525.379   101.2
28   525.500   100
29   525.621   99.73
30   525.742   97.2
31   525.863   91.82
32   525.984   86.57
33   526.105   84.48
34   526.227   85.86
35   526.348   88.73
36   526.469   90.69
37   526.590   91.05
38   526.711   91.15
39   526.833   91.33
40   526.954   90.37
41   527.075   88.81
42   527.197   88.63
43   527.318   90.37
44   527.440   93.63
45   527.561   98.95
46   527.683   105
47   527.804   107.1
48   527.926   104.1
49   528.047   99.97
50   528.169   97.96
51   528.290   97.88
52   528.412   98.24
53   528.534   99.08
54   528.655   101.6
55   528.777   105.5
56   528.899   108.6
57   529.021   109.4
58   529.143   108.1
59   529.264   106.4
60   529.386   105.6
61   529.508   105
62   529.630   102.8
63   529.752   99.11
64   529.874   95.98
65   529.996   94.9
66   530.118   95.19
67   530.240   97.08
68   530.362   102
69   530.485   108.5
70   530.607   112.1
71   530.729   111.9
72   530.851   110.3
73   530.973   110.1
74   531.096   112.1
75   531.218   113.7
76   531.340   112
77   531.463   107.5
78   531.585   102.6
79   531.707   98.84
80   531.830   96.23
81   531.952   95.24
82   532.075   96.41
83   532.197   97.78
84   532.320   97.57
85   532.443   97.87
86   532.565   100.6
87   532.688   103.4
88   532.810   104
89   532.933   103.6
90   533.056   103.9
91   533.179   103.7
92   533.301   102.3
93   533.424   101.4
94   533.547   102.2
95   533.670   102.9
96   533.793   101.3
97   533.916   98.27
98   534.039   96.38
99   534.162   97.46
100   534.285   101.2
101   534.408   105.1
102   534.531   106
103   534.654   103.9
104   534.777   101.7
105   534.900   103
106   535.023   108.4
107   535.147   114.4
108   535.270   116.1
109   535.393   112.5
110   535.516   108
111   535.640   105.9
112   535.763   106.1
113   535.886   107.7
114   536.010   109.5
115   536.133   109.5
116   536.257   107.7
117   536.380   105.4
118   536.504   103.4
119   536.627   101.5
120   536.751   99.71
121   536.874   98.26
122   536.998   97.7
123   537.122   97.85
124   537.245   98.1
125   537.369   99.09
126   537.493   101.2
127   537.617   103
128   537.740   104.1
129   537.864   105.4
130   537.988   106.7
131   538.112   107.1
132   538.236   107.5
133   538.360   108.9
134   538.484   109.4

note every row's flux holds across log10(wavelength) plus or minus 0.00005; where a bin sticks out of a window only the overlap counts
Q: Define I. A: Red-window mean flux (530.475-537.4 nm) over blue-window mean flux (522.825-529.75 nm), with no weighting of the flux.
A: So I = 1.04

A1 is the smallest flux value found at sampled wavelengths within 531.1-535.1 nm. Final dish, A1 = 95.24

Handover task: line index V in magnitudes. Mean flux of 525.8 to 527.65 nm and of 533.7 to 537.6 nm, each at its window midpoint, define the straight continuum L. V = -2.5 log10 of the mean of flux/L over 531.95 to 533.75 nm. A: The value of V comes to -0.015 mag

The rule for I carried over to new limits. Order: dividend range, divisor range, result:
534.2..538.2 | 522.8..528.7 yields 1.06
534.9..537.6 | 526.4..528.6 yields 1.10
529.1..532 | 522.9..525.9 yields 1.02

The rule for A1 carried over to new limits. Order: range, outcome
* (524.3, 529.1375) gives 84.48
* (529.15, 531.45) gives 94.9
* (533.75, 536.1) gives 96.38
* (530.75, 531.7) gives 102.6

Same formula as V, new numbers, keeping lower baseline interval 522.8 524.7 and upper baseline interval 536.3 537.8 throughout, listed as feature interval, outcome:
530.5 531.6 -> -0.10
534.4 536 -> -0.07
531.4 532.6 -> 0.02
